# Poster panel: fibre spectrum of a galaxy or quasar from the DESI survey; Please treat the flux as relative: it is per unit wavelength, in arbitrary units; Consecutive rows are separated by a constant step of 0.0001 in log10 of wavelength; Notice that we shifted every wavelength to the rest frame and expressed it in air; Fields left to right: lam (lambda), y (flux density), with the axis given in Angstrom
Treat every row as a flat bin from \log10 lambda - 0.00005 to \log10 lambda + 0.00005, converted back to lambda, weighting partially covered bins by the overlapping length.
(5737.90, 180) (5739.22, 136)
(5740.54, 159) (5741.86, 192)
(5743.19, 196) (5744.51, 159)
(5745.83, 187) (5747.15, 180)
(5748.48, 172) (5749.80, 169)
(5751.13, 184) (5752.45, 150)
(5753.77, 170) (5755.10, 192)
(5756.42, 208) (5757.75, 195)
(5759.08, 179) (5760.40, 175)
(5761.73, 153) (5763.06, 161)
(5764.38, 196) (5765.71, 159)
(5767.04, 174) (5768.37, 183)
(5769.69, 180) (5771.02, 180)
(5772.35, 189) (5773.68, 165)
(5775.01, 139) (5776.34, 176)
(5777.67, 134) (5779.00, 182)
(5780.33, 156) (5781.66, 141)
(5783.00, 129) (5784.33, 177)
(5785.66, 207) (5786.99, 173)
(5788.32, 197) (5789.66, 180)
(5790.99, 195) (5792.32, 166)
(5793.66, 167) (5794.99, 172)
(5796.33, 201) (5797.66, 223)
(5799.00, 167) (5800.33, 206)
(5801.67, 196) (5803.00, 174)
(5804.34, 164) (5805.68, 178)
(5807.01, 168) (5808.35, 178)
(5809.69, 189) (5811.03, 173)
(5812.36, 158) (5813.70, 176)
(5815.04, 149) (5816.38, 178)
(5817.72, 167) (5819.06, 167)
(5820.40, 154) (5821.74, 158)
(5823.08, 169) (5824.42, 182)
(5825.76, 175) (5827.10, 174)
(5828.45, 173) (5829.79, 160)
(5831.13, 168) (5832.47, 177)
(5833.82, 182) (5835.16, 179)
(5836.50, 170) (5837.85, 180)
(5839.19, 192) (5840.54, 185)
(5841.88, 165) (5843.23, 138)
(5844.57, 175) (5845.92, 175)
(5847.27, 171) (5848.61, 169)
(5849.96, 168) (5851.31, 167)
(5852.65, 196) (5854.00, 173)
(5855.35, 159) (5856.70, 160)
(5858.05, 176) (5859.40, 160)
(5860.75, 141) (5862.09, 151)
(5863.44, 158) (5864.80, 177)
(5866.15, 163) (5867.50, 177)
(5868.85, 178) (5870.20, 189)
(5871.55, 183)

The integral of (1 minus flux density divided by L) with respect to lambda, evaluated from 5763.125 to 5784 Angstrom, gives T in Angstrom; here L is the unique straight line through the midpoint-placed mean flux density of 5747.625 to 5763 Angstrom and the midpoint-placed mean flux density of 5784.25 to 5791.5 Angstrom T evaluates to 2.0 Angstrom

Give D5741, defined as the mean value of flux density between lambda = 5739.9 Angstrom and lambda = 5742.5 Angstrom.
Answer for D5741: 176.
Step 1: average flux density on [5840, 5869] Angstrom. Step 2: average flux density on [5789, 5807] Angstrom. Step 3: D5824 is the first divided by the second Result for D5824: 0.91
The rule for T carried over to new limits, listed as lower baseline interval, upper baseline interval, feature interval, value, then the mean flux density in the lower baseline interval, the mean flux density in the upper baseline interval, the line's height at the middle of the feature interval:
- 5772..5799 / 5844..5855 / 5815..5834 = 0.5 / 173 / 174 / 173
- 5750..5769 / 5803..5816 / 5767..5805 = -0.5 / 177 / 171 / 174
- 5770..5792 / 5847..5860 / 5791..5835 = -1.3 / 170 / 170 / 170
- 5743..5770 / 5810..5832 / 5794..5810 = -1.3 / 177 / 168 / 171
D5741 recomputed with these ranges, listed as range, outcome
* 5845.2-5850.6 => 171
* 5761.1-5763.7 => 157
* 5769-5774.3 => 179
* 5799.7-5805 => 185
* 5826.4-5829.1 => 173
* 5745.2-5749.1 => 180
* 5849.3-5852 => 168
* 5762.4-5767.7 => 173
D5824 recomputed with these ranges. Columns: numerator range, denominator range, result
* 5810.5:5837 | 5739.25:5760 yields 0.95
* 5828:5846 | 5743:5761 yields 0.96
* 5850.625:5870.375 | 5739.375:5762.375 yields 0.95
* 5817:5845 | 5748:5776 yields 0.98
